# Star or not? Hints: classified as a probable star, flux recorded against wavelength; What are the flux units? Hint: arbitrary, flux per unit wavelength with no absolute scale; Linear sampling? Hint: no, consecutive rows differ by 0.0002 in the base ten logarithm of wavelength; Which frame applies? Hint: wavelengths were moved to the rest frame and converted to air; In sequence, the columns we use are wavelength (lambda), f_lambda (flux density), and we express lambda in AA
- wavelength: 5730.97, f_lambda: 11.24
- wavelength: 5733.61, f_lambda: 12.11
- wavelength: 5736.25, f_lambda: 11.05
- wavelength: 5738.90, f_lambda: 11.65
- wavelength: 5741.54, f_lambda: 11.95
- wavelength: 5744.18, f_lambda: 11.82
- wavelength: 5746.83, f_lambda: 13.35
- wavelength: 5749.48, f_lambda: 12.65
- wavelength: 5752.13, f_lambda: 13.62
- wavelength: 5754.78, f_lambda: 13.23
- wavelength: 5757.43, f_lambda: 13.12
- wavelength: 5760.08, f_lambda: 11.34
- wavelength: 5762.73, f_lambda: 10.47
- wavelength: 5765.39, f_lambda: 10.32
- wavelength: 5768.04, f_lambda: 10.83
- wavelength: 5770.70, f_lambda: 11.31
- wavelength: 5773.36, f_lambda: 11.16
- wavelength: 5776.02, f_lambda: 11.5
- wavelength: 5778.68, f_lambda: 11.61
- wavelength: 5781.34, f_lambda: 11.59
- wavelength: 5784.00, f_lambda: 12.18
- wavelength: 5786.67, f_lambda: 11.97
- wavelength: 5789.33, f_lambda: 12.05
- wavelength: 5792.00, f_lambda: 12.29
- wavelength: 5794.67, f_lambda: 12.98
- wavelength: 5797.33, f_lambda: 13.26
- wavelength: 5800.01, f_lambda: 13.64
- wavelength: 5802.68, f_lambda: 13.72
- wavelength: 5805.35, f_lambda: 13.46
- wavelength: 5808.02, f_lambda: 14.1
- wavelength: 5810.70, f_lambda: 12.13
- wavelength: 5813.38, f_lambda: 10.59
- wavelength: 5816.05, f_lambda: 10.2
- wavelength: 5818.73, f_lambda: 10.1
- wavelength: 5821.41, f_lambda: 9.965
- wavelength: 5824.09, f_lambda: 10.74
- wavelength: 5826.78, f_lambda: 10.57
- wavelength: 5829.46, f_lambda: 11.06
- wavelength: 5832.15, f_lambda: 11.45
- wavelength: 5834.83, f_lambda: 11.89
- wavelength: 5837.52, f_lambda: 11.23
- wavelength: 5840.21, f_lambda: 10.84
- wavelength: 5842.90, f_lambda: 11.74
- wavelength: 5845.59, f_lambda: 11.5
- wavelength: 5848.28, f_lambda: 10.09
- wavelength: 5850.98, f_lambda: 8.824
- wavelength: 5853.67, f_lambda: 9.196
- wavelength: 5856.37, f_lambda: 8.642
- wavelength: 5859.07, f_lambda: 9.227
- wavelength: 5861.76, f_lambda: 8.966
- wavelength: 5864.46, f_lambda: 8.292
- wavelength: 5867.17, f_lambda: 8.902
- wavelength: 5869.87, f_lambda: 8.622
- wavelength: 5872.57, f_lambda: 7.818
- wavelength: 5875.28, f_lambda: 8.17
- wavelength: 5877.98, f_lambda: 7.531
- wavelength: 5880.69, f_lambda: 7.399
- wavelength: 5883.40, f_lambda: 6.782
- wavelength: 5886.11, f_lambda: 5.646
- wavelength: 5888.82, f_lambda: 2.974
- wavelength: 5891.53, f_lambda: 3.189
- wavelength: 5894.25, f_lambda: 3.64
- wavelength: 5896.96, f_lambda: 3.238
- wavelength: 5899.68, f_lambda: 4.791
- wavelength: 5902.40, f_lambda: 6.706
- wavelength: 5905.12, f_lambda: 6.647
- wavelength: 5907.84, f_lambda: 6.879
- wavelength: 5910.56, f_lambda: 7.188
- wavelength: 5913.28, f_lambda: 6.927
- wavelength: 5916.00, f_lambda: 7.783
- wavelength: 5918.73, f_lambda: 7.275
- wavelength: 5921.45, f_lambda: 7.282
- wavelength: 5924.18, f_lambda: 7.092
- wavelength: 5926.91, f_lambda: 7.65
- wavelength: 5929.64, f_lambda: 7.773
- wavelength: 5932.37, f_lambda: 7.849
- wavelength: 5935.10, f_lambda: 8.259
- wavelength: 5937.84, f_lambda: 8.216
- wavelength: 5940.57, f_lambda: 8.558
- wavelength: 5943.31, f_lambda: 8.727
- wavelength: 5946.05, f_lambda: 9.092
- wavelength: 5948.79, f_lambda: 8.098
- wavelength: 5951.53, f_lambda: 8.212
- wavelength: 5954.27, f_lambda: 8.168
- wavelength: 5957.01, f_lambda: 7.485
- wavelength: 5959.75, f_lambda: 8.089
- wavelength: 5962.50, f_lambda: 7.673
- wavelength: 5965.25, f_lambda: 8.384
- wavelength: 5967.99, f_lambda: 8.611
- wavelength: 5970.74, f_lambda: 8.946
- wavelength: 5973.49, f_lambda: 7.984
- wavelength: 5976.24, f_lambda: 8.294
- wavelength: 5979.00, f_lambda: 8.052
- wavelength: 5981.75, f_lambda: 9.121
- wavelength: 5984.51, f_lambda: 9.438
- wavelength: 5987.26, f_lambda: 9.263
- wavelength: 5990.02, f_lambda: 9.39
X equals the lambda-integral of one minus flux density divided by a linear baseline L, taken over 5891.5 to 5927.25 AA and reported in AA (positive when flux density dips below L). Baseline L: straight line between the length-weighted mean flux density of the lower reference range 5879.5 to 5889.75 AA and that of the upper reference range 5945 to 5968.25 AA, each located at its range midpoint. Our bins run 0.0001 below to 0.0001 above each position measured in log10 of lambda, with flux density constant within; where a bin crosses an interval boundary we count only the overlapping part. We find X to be 2.3 AA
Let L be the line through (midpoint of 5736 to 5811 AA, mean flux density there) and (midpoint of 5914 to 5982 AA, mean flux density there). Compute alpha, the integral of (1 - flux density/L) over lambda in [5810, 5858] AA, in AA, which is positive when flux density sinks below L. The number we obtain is 1.0 AA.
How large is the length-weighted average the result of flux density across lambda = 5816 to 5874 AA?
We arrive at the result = 9.98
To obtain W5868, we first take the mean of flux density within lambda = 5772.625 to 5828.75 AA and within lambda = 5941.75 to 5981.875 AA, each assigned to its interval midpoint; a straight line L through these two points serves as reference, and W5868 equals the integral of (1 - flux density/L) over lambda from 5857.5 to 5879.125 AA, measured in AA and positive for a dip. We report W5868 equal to 4.0 AA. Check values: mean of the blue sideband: 11.9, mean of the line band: 8.45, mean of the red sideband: 8.31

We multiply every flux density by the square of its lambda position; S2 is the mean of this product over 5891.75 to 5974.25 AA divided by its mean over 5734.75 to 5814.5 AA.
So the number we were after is 0.64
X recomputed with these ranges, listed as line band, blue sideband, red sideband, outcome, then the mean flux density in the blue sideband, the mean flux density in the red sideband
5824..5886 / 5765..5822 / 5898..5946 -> 2.4 AA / 11.9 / 7.41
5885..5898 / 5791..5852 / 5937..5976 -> 8.1 AA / 11.6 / 8.31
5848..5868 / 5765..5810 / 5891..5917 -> -1.5 AA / 12.3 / 5.75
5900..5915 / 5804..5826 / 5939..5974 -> 4.2 AA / 11.4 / 8.32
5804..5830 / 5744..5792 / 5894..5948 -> -2.2 AA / 11.9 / 7.16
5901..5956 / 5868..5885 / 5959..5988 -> 3.0 AA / 7.73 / 8.53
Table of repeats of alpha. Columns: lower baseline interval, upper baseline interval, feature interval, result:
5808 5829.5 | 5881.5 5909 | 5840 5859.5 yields -3.32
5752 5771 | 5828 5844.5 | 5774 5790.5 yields -0.27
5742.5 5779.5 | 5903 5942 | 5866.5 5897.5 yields 8.97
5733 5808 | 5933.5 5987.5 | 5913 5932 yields 3.56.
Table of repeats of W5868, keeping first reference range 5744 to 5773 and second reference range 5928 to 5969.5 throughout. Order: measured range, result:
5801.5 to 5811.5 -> -2.2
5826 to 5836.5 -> -0.7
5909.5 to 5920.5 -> 2.0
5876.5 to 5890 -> 4.8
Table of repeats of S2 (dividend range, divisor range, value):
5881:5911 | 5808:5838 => 0.49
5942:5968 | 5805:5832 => 0.77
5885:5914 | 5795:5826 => 0.45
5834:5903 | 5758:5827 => 0.69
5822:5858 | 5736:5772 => 0.91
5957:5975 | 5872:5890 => 1.28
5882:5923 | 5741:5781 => 0.51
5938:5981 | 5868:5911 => 1.40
